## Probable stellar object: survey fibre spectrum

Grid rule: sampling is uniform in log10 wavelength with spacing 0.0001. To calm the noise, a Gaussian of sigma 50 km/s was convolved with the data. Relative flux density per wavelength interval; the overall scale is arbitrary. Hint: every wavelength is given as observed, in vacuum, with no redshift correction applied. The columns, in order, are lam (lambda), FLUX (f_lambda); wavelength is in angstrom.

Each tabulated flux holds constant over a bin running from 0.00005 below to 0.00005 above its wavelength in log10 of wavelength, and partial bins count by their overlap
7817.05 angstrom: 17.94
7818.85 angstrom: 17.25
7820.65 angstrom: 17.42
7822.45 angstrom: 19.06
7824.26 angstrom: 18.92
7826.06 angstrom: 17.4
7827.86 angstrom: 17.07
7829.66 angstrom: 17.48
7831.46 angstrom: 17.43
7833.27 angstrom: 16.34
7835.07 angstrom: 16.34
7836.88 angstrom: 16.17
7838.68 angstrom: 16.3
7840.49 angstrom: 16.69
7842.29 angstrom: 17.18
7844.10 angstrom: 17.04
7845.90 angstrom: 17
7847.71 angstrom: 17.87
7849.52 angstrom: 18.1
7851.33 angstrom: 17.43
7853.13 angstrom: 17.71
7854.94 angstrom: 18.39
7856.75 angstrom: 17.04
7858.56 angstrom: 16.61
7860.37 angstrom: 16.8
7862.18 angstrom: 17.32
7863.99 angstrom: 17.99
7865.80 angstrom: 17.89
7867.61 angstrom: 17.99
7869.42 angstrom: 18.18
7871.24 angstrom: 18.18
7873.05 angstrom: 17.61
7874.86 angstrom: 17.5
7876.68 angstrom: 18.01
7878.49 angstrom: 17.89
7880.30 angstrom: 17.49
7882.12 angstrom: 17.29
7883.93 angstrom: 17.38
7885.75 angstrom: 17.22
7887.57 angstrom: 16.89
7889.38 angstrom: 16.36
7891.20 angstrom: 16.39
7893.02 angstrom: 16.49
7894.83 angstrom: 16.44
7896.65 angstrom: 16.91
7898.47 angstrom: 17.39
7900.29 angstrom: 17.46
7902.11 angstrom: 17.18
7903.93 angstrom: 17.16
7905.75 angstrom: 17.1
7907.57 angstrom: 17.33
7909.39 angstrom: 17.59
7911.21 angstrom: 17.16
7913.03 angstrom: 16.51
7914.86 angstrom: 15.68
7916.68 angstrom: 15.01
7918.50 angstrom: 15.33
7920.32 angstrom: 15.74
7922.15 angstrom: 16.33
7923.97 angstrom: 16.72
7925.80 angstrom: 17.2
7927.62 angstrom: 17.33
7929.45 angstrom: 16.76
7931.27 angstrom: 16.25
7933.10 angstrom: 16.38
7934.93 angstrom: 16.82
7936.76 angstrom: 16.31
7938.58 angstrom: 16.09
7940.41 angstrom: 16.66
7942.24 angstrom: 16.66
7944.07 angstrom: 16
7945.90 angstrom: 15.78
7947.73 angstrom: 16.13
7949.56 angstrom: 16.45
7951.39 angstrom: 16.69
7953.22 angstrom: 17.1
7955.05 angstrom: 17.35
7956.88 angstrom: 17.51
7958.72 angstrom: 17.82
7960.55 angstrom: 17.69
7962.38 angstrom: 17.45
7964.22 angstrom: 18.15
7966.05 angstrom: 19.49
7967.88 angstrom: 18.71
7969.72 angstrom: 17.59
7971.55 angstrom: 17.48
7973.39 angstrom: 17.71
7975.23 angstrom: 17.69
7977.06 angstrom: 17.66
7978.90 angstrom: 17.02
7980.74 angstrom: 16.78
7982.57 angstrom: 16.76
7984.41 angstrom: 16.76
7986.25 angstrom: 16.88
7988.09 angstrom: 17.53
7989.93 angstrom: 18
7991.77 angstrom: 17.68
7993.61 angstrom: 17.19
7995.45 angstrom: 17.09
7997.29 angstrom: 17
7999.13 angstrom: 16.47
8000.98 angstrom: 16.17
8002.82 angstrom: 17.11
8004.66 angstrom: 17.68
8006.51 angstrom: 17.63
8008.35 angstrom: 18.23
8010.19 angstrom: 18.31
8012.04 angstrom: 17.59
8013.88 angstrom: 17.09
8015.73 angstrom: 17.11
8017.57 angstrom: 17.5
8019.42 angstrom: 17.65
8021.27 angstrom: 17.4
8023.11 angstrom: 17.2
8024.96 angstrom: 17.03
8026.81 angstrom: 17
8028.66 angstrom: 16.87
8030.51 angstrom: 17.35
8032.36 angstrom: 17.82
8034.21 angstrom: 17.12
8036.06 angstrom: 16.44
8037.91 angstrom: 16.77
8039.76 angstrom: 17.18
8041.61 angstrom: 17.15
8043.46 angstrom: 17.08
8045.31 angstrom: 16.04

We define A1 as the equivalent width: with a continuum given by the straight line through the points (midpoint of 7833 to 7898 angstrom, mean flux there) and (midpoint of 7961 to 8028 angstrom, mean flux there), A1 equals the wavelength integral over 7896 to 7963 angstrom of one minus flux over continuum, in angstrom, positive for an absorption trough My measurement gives 2.4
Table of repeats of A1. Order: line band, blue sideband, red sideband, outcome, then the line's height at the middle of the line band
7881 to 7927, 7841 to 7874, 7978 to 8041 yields 1.9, 17.5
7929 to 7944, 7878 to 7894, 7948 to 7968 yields 0.8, 17.4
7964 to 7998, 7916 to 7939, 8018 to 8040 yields -1.5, 16.8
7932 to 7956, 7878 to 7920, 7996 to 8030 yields 0.7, 17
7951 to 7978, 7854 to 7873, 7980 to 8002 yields -1.0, 17.2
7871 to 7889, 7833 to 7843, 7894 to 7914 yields -0.6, 16.9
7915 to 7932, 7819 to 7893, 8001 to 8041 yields 1.1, 17.3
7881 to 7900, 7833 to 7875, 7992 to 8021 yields 0.5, 17.3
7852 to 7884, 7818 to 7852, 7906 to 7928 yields -1.3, 17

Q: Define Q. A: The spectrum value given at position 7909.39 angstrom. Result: 17.59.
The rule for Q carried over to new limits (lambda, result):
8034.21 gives 17.12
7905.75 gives 17.1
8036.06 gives 16.44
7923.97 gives 16.72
